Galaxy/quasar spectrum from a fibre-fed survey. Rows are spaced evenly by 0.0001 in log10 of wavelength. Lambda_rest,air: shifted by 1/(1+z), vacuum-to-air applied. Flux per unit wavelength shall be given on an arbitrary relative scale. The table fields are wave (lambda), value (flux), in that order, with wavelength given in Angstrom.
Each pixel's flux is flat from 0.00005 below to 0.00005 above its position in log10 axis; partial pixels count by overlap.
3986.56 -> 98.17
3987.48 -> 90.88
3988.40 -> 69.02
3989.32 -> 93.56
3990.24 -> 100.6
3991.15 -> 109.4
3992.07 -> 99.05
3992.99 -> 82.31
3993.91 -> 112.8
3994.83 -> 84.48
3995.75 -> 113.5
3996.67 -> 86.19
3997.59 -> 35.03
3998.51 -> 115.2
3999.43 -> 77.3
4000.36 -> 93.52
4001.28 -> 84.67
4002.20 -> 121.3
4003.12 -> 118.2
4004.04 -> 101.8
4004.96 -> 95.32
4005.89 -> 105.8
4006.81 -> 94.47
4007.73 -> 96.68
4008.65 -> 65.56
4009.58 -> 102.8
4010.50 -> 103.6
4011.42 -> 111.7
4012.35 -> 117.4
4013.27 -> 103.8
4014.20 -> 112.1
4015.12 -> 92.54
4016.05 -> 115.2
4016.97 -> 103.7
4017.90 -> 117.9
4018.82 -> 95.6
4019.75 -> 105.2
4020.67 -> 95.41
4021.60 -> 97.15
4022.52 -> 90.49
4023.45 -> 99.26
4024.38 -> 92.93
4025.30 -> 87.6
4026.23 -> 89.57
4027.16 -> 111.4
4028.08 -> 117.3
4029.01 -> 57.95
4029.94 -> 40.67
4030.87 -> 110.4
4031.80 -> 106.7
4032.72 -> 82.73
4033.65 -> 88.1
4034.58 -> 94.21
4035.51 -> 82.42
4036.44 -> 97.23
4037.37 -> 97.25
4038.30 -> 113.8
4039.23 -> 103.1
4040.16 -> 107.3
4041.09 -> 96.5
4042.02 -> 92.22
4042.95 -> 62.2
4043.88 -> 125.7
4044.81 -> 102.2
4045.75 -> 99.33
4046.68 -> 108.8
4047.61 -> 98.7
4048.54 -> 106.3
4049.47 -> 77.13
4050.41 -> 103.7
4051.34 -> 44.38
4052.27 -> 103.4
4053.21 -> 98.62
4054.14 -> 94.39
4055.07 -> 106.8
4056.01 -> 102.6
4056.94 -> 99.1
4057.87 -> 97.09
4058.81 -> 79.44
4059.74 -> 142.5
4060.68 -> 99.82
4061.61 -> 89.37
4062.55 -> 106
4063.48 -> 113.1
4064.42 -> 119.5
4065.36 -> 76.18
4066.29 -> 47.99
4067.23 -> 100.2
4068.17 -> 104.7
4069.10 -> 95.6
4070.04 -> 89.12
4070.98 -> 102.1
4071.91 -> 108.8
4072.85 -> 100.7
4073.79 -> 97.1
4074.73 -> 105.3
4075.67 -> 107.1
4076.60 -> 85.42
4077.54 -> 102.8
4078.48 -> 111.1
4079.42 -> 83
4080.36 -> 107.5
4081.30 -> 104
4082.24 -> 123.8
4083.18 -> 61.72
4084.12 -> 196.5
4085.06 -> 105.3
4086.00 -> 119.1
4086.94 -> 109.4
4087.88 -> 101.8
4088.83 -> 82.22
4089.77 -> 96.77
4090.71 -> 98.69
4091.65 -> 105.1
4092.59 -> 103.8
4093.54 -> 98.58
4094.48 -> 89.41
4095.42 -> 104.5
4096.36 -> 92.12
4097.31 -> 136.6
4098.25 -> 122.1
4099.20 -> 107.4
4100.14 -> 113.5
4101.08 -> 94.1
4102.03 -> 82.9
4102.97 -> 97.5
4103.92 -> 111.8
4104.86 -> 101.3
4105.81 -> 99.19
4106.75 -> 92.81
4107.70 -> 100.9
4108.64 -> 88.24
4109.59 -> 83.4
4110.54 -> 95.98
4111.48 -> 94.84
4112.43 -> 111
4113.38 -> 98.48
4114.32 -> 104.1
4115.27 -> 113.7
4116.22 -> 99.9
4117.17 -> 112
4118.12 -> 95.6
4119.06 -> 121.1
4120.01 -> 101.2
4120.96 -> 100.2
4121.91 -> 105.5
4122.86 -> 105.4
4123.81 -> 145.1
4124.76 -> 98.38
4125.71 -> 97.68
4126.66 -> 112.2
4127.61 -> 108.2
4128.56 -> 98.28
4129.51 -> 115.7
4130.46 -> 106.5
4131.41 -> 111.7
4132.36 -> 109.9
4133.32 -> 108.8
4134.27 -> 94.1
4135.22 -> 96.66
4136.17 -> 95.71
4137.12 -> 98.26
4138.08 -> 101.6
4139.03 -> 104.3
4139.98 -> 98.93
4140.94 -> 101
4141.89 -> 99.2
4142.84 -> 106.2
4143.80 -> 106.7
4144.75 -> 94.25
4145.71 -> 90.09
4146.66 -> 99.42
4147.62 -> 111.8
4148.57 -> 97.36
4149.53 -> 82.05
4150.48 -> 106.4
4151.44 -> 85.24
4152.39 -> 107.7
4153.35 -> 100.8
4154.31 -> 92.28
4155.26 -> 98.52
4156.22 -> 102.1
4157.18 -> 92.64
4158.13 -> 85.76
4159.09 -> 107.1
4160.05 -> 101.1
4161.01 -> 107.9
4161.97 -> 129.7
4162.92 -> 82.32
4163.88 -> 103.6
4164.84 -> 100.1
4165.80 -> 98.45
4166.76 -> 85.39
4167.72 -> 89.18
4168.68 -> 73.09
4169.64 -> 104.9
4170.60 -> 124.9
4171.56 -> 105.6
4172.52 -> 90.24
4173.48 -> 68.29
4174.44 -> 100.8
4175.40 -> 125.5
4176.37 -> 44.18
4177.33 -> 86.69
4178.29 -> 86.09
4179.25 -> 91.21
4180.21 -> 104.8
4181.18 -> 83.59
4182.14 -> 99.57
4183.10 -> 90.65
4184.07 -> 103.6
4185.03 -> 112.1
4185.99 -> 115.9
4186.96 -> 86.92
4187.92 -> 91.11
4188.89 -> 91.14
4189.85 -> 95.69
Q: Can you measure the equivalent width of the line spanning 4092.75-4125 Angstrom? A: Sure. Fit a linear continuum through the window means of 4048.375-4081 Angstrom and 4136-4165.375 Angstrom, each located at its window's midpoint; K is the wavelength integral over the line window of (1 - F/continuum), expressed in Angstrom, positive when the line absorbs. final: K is -1.6 Angstrom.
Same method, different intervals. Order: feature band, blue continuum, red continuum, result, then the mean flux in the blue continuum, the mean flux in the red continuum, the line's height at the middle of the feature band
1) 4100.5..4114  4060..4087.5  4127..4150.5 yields 0.71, 103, 102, 102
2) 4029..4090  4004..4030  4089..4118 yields 0.79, 98.1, 101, 99.7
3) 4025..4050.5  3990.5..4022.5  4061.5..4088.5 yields 1.44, 98.9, 103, 101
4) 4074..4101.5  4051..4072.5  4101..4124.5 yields -1.68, 96.9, 102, 99.7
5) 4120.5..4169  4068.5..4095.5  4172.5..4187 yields -2.04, 103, 93.4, 97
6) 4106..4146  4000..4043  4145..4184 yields -2.72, 97.6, 96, 96.4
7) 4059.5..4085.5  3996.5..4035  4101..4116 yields -1.41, 96.1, 98.3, 97.4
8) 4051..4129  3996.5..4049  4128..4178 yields -3.38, 97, 98.6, 97.8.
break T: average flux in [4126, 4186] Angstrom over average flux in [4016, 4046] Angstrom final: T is 1.03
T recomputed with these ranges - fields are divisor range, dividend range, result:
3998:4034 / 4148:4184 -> 0.98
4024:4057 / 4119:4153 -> 1.09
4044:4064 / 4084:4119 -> 1.04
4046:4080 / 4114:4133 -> 1.11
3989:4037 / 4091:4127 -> 1.07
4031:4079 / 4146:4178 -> 0.99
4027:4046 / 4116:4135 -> 1.14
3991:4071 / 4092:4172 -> 1.05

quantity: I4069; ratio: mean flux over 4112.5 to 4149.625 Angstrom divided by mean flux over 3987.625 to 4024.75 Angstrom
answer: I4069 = 1.06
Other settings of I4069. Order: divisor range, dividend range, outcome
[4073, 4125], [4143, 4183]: 0.92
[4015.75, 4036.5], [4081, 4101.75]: 1.14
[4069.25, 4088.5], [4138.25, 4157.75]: 0.94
